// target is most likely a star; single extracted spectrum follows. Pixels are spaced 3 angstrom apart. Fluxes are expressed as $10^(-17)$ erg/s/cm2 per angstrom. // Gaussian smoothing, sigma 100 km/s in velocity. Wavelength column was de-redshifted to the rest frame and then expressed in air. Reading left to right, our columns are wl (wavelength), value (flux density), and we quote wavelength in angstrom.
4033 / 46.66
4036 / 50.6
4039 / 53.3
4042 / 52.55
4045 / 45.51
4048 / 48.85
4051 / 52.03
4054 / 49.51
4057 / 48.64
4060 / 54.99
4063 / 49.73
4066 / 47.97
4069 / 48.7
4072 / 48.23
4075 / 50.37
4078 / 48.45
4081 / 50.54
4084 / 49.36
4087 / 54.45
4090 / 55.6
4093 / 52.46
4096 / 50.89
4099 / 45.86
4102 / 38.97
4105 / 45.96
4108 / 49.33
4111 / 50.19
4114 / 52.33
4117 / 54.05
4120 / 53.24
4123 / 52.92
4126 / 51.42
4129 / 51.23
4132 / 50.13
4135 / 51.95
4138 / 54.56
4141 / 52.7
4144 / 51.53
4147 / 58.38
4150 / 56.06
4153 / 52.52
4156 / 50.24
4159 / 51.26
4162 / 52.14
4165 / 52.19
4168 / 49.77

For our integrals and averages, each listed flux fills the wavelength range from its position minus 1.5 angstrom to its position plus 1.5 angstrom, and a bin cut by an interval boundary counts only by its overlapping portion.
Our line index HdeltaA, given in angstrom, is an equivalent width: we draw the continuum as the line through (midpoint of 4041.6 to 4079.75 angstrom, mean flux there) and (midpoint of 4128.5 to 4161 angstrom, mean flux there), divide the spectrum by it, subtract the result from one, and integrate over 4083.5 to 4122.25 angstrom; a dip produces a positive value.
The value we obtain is 0.7 angstrom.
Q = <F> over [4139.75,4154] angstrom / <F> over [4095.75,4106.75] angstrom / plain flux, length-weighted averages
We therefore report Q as 1.2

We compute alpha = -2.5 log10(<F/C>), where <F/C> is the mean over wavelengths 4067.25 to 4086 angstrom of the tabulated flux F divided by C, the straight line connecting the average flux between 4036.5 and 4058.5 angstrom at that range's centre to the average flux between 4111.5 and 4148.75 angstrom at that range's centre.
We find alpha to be 0.04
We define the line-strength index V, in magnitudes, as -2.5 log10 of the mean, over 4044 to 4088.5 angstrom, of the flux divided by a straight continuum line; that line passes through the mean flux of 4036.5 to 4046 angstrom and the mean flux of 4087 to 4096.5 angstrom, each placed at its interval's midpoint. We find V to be 0.047 mag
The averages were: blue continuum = 50.7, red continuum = 53.4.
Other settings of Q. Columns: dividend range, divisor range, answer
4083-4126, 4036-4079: 1.01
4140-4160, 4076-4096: 1.03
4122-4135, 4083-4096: 0.97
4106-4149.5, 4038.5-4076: 1.05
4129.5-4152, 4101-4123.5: 1.08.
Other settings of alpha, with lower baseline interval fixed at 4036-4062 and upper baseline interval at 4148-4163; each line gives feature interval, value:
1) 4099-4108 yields 0.17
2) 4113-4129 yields -0.01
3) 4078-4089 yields 0.00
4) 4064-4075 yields 0.05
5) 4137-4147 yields -0.03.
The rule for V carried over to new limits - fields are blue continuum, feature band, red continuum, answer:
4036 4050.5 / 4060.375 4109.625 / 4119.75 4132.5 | 0.04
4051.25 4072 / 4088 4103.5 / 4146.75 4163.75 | 0.05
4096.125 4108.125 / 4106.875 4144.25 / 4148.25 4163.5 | -0.08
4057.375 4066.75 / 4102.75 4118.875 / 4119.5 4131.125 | 0.04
